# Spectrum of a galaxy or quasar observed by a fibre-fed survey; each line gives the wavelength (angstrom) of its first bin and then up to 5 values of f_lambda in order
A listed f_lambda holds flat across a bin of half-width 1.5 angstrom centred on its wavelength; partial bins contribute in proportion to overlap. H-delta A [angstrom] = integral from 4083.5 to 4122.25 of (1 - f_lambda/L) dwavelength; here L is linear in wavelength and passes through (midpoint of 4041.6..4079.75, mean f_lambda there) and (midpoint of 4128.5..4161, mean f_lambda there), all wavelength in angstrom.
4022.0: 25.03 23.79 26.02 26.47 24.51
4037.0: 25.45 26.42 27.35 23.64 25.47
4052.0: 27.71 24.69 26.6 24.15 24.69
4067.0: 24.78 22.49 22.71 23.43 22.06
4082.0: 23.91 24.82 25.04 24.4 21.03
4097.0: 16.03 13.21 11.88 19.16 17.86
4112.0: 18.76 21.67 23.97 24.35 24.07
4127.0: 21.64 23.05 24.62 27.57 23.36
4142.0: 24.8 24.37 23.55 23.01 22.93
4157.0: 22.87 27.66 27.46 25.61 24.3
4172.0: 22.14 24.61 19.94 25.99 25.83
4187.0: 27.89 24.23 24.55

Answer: 6.9 angstrom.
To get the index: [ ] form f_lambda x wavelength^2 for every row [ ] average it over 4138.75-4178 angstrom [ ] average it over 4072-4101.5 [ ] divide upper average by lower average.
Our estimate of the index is 1.16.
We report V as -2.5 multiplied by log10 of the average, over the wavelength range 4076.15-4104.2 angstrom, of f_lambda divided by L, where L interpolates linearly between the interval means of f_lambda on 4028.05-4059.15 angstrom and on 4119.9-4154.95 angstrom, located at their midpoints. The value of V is 0.21 mag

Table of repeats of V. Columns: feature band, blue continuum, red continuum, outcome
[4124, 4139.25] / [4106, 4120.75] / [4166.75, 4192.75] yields -0.11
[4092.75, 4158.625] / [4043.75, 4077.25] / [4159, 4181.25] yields 0.14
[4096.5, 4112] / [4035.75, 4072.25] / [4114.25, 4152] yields 0.46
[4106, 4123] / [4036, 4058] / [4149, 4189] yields 0.19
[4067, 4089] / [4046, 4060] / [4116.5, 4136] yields 0.07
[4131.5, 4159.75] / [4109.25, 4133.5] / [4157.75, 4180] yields -0.04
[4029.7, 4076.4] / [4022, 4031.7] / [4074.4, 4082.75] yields -0.04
